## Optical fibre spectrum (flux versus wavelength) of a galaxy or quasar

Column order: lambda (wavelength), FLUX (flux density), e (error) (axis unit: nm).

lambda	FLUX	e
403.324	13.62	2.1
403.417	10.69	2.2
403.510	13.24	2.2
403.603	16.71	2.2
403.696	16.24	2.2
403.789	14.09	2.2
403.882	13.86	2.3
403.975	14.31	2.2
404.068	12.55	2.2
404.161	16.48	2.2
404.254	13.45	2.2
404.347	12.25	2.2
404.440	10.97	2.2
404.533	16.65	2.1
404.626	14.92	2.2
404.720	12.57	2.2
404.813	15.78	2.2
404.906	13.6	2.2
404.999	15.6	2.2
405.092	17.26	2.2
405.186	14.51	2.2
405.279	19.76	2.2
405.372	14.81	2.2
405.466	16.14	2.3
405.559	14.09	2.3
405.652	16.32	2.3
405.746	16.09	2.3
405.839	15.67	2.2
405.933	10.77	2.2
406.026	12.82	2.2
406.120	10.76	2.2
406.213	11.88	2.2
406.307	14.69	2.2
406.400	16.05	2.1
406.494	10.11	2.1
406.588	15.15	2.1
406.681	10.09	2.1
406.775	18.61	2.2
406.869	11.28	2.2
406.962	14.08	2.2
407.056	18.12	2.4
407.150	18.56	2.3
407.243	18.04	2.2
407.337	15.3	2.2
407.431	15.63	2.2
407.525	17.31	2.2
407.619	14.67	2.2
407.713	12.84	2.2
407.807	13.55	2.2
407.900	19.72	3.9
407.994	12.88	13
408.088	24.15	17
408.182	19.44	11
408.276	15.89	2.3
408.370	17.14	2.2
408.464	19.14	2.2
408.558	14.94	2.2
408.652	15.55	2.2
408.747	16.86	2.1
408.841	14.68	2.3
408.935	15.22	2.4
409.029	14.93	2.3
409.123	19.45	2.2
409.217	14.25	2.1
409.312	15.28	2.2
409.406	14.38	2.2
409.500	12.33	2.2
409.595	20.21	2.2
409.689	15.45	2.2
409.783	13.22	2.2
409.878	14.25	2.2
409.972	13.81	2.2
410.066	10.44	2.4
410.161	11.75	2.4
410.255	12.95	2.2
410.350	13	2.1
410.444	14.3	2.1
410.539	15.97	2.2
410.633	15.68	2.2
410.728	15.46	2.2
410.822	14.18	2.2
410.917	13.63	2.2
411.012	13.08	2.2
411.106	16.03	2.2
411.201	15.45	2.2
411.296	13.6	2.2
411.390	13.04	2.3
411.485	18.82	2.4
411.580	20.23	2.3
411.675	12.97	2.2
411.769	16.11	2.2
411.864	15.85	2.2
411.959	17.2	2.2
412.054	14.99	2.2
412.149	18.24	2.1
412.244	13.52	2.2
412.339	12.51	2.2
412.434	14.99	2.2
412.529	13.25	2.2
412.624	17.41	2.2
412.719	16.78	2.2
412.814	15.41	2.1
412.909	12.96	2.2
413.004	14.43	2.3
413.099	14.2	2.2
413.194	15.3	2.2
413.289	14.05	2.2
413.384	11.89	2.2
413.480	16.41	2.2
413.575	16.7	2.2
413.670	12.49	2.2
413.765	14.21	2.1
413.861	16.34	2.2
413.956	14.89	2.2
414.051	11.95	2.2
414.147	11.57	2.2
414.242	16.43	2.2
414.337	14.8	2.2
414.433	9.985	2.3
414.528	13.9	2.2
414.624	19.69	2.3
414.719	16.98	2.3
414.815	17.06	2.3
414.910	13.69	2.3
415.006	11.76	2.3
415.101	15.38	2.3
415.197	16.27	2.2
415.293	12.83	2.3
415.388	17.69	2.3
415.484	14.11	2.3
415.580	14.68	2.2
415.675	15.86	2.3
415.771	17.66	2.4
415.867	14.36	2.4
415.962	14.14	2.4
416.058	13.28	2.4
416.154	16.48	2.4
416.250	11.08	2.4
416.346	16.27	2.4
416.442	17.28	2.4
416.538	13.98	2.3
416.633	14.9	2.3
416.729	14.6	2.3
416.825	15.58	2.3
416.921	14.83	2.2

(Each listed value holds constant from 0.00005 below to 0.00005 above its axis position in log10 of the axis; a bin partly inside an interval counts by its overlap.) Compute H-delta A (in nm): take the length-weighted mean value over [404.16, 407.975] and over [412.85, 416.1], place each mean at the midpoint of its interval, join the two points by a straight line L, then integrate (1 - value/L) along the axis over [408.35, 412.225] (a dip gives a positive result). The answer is -0.13 nm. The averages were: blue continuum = 14.8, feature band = 15.2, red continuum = 14.7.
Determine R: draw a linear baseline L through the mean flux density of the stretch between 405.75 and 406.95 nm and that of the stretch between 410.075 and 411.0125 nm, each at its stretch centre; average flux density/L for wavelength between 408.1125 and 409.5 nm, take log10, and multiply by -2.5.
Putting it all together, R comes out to -0.188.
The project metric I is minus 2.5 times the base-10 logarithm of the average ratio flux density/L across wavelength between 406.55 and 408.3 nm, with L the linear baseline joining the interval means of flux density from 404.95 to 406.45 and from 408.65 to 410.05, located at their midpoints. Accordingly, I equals -0.075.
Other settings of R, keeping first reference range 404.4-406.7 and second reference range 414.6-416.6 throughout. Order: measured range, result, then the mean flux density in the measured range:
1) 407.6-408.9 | -0.14 mag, 16.6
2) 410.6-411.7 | -0.03 mag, 15.2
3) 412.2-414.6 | 0.05 mag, 14.3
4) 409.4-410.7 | 0.04 mag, 14.1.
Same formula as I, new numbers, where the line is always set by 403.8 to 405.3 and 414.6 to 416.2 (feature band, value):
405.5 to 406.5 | 0.07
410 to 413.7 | 0.02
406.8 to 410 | -0.08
